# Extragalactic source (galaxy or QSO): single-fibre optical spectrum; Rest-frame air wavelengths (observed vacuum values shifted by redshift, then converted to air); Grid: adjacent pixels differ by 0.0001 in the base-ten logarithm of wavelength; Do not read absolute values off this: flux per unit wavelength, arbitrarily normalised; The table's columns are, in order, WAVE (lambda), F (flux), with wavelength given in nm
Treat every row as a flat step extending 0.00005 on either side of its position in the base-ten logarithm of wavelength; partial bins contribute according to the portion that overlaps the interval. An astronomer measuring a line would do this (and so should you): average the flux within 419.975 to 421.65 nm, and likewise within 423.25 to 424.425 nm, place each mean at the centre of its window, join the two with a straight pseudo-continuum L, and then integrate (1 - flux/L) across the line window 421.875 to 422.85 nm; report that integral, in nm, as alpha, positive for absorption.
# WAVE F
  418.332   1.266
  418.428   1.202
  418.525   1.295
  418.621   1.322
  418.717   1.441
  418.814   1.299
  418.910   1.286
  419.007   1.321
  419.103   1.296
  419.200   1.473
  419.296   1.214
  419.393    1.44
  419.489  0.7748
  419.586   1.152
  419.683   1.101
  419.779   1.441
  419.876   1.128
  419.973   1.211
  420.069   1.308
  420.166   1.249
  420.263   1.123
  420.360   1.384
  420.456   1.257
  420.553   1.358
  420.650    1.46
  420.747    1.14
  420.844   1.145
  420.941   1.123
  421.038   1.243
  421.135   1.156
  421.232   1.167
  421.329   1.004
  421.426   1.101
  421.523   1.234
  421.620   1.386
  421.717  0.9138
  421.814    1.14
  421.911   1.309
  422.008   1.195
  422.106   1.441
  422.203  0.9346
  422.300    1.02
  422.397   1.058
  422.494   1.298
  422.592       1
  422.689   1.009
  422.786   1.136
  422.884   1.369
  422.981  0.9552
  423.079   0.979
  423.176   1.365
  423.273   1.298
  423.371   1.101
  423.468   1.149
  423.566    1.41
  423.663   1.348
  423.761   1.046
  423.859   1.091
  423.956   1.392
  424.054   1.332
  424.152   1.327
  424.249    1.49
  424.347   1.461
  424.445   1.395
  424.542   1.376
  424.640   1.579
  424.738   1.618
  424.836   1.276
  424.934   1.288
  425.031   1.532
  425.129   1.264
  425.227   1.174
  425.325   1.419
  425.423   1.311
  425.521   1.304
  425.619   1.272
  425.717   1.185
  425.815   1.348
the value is 0.089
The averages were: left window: 1.22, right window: 1.29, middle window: 1.14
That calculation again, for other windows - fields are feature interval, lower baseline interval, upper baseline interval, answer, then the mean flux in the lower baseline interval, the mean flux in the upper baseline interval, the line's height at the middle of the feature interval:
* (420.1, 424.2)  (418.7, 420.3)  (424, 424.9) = 0.45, 1.25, 1.42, 1.34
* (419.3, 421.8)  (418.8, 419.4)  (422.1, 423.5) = 0.10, 1.33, 1.13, 1.25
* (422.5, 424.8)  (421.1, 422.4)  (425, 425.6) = -0.05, 1.15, 1.32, 1.24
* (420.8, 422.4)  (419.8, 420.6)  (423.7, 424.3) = 0.14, 1.26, 1.28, 1.27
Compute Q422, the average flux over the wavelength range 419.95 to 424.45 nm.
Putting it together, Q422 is 1.21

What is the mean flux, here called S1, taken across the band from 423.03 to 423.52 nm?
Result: 1.18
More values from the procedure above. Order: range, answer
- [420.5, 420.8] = 1.31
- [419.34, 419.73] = 1.12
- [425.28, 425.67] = 1.32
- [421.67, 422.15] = 1.2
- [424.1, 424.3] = 1.41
